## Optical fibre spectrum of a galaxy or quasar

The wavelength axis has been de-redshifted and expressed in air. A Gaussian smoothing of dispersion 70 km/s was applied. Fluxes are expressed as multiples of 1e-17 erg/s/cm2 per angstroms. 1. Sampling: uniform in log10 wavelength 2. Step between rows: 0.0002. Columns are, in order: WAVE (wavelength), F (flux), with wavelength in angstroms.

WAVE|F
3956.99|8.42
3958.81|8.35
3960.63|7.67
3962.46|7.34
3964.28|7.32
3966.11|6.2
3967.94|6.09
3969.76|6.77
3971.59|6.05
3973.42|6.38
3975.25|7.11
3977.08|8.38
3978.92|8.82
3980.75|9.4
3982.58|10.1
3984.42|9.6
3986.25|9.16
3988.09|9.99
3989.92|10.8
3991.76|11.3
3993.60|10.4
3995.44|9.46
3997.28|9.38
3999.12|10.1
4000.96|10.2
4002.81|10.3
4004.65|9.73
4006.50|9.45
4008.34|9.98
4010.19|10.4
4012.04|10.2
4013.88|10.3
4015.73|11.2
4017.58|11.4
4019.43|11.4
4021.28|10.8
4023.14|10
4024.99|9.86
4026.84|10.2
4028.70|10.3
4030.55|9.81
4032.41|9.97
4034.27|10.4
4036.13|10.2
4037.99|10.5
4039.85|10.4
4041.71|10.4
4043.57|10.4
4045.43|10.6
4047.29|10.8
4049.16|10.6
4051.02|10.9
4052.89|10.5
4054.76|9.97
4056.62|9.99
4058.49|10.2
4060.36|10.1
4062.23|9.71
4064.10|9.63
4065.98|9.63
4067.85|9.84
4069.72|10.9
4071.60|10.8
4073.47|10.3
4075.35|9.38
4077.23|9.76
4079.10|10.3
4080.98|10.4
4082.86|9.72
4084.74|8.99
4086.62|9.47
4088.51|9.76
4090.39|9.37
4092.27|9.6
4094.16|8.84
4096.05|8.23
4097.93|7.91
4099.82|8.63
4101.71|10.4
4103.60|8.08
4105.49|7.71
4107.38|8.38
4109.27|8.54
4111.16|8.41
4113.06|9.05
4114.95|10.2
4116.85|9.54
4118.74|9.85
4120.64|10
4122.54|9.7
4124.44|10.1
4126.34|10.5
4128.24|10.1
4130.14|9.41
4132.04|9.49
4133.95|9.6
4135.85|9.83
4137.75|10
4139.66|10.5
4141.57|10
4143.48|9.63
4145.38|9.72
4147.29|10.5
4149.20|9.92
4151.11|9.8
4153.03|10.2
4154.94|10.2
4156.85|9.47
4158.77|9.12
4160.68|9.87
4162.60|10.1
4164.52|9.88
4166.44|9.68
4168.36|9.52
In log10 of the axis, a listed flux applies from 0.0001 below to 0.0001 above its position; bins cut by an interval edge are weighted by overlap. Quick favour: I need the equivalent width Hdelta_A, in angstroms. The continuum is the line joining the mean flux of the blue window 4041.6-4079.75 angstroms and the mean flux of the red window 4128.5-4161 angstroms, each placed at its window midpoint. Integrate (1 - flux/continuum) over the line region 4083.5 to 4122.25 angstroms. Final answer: 3.7 angstroms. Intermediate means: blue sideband 10.2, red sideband 9.85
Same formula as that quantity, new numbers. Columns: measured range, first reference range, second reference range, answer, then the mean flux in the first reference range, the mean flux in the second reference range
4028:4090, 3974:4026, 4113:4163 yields -1.32 angstroms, 9.95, 9.88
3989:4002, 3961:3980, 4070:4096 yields -4.36 angstroms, 7.08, 9.72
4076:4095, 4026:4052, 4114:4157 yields 1.03 angstroms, 10.4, 9.93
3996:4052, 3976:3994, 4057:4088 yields -2.83 angstroms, 9.75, 9.94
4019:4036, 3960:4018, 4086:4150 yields -1.99 angstroms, 9.09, 9.44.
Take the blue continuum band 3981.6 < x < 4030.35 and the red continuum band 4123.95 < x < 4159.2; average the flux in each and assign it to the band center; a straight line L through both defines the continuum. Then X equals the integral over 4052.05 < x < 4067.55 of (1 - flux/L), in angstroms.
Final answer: 0.2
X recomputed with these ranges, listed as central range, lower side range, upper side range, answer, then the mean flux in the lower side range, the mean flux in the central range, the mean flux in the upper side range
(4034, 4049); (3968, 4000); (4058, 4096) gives -1.6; 8.94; 10.5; 9.79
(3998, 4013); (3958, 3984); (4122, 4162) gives -3.7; 7.61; 10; 9.89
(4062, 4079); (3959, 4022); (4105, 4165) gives -1.0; 9.2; 10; 9.68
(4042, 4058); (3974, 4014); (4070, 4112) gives -1.7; 9.72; 10.5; 9.25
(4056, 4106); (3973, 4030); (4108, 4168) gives 1.4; 9.91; 9.55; 9.76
